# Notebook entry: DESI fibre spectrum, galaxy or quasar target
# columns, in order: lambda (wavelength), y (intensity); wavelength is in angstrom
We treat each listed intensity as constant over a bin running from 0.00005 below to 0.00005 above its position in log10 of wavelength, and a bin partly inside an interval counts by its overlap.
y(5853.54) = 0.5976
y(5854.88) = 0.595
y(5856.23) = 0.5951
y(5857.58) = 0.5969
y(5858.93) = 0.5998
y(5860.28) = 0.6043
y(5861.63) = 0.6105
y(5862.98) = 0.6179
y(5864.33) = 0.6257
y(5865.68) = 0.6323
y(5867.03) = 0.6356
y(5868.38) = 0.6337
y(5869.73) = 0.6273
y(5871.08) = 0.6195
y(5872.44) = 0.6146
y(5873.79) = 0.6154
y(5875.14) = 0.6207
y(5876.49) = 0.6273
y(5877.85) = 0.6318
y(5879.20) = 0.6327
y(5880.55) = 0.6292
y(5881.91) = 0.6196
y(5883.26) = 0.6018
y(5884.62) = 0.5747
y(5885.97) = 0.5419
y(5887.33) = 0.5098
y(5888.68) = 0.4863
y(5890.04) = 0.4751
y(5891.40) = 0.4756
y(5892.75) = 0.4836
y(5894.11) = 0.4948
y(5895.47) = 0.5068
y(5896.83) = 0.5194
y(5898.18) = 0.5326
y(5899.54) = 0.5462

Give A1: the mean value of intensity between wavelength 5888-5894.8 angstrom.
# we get 0.483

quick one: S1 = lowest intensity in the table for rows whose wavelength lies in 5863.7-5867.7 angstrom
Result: 0.6257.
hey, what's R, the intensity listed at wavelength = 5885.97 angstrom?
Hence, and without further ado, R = 0.5419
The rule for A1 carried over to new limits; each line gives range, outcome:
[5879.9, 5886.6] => 0.594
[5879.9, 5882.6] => 0.624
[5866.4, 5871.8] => 0.628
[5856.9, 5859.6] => 0.598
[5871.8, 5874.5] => 0.616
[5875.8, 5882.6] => 0.628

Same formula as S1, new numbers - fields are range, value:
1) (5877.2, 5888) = 0.5098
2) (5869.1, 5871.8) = 0.6195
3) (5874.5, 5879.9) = 0.6207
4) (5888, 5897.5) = 0.4751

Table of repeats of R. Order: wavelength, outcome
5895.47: 0.5068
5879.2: 0.6327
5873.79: 0.6154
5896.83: 0.5194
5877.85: 0.6318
